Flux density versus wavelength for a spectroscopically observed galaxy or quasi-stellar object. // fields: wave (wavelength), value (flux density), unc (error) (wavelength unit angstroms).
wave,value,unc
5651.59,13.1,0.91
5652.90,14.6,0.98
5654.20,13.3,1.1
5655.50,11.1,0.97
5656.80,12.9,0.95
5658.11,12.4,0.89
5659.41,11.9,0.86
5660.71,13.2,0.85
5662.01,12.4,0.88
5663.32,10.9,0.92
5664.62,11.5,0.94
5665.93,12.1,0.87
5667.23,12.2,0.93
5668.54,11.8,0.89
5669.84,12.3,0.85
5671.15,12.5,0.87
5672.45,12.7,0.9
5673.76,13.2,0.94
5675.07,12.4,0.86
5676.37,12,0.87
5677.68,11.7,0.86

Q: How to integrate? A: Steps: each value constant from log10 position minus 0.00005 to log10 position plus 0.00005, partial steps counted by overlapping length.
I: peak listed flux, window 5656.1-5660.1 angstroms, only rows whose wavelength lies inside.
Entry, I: 12.9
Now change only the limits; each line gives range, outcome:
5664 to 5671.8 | 12.5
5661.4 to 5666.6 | 12.4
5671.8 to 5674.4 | 13.2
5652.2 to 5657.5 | 14.6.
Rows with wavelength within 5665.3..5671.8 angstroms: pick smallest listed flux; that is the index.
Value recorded 11.8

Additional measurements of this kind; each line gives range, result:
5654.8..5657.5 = 11.1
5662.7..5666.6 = 10.9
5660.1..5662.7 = 12.4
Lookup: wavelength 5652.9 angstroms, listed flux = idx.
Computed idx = 14.6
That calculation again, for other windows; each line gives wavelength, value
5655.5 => 11.1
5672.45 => 12.7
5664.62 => 11.5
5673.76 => 13.2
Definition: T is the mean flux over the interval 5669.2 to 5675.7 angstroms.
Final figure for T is 12.6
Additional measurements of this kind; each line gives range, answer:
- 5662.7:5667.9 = 11.7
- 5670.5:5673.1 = 12.6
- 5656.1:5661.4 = 12.6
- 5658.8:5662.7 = 12.5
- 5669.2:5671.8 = 12.4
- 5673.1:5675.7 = 12.8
